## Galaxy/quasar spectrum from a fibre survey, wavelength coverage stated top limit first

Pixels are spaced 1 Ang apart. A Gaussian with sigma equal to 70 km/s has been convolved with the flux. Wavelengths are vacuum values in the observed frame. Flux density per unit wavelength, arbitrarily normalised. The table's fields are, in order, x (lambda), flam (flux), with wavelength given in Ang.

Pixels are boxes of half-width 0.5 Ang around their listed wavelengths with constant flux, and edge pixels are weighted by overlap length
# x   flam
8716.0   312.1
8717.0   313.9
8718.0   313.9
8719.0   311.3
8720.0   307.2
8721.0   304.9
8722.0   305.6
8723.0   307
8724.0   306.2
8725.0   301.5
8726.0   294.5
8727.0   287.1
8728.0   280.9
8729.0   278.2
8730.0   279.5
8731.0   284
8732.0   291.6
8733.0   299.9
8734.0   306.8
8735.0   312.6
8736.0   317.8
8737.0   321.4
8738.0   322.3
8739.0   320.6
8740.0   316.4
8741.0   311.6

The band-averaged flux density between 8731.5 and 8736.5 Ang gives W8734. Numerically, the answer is 306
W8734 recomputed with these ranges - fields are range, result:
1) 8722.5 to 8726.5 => 302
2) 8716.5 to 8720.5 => 312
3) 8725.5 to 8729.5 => 285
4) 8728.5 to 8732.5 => 283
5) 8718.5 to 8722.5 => 307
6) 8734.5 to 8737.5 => 317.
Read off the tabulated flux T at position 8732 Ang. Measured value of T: 291.6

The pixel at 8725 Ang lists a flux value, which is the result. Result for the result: 301.5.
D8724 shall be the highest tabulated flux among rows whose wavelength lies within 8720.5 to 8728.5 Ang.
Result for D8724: 307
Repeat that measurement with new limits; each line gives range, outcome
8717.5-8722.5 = 313.9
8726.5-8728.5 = 287.1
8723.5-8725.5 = 306.2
